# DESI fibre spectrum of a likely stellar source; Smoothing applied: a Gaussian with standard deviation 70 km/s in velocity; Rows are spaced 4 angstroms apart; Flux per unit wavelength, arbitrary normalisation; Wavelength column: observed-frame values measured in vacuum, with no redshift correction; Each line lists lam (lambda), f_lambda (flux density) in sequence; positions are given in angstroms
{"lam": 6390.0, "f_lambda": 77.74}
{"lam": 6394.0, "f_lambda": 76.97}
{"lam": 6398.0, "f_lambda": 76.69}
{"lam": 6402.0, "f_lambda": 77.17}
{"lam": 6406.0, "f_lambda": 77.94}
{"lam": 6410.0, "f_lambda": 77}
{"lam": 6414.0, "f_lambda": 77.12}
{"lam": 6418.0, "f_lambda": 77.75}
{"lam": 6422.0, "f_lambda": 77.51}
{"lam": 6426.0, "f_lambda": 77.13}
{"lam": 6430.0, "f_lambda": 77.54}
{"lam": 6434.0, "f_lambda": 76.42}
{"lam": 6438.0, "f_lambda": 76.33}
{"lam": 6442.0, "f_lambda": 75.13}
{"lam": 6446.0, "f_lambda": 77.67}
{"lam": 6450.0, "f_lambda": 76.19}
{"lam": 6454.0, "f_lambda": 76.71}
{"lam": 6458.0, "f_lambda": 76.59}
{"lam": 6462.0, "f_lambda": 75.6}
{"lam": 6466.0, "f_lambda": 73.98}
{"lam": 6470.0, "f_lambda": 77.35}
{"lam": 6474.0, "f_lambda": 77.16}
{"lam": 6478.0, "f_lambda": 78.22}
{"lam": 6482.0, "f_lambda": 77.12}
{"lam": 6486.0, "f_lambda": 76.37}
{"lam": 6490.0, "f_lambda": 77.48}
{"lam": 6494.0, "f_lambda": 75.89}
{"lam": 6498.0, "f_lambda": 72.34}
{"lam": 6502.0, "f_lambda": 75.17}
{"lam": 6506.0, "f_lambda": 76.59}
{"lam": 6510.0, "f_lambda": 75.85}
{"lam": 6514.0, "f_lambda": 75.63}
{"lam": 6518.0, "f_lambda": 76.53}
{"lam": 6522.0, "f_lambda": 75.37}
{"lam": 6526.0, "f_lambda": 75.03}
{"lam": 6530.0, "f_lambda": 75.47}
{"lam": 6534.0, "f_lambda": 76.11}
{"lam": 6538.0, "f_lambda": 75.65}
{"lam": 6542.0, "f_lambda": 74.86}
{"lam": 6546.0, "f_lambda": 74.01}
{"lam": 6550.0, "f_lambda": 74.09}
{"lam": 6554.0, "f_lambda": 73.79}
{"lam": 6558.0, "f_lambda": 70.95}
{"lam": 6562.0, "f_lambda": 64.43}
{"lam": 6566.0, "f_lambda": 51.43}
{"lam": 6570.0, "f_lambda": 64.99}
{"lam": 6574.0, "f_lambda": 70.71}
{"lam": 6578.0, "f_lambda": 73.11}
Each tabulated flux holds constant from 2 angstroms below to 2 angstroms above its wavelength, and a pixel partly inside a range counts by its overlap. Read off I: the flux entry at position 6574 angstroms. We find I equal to 70.71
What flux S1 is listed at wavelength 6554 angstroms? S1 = 73.79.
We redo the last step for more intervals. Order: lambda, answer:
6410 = 77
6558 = 70.95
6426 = 77.13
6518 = 76.53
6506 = 76.59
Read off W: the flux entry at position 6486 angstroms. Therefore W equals 76.37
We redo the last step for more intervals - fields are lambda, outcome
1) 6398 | 76.69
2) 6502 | 75.17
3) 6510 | 75.85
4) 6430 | 77.54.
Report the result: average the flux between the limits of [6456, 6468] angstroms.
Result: 75.4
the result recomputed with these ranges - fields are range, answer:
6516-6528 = 75.6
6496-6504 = 73.8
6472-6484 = 77.5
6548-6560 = 72.9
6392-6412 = 77.2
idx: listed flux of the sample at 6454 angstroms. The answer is 76.71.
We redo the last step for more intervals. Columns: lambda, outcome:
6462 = 75.6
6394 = 76.97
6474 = 77.16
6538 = 75.65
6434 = 76.42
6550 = 74.09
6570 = 64.99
